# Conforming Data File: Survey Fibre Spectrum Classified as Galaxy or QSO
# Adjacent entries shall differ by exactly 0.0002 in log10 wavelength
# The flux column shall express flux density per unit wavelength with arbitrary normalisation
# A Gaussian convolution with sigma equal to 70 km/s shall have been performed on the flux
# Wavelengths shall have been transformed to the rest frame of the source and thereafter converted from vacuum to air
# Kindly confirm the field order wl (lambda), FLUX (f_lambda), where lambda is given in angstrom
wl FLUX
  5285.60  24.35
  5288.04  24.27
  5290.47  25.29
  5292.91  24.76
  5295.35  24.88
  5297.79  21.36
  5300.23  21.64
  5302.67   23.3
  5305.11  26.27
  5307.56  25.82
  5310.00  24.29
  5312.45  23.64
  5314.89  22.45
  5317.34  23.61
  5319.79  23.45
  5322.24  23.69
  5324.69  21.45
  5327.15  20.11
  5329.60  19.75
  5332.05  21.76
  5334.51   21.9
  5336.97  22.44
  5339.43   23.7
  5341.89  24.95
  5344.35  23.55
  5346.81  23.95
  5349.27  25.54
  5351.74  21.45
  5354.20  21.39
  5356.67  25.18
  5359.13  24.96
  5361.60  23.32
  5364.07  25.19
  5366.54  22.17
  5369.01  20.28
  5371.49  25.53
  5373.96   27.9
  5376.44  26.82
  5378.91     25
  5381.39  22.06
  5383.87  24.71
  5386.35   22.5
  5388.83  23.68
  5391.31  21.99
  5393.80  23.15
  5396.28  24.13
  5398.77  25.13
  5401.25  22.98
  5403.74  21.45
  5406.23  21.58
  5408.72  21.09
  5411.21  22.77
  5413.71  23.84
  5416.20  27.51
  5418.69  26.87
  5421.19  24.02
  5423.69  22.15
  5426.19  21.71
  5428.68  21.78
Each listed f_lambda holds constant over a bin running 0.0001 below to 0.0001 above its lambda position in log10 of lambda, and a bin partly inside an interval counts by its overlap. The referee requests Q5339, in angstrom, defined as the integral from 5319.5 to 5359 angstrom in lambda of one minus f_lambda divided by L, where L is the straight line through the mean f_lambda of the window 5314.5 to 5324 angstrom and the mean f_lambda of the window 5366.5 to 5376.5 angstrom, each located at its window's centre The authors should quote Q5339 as 1.58 angstrom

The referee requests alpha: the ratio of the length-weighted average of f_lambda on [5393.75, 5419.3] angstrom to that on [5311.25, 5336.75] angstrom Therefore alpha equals 1.07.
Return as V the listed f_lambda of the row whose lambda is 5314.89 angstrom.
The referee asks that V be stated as 22.45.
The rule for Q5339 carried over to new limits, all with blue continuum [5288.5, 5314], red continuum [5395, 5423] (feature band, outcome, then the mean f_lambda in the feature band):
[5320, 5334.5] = 1.5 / 21.5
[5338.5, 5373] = 0.3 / 23.7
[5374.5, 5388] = -0.3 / 24.4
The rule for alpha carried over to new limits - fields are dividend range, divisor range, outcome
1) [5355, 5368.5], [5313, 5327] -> 1.05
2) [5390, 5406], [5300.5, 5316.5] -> 0.96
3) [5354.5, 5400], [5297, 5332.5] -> 1.05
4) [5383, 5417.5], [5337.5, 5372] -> 0.99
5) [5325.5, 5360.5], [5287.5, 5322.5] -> 0.96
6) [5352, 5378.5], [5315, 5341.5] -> 1.09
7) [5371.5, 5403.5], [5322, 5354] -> 1.07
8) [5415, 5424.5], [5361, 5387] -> 1.04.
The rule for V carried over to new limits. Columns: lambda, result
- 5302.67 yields 23.3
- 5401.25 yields 22.98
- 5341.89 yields 24.95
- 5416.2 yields 27.51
